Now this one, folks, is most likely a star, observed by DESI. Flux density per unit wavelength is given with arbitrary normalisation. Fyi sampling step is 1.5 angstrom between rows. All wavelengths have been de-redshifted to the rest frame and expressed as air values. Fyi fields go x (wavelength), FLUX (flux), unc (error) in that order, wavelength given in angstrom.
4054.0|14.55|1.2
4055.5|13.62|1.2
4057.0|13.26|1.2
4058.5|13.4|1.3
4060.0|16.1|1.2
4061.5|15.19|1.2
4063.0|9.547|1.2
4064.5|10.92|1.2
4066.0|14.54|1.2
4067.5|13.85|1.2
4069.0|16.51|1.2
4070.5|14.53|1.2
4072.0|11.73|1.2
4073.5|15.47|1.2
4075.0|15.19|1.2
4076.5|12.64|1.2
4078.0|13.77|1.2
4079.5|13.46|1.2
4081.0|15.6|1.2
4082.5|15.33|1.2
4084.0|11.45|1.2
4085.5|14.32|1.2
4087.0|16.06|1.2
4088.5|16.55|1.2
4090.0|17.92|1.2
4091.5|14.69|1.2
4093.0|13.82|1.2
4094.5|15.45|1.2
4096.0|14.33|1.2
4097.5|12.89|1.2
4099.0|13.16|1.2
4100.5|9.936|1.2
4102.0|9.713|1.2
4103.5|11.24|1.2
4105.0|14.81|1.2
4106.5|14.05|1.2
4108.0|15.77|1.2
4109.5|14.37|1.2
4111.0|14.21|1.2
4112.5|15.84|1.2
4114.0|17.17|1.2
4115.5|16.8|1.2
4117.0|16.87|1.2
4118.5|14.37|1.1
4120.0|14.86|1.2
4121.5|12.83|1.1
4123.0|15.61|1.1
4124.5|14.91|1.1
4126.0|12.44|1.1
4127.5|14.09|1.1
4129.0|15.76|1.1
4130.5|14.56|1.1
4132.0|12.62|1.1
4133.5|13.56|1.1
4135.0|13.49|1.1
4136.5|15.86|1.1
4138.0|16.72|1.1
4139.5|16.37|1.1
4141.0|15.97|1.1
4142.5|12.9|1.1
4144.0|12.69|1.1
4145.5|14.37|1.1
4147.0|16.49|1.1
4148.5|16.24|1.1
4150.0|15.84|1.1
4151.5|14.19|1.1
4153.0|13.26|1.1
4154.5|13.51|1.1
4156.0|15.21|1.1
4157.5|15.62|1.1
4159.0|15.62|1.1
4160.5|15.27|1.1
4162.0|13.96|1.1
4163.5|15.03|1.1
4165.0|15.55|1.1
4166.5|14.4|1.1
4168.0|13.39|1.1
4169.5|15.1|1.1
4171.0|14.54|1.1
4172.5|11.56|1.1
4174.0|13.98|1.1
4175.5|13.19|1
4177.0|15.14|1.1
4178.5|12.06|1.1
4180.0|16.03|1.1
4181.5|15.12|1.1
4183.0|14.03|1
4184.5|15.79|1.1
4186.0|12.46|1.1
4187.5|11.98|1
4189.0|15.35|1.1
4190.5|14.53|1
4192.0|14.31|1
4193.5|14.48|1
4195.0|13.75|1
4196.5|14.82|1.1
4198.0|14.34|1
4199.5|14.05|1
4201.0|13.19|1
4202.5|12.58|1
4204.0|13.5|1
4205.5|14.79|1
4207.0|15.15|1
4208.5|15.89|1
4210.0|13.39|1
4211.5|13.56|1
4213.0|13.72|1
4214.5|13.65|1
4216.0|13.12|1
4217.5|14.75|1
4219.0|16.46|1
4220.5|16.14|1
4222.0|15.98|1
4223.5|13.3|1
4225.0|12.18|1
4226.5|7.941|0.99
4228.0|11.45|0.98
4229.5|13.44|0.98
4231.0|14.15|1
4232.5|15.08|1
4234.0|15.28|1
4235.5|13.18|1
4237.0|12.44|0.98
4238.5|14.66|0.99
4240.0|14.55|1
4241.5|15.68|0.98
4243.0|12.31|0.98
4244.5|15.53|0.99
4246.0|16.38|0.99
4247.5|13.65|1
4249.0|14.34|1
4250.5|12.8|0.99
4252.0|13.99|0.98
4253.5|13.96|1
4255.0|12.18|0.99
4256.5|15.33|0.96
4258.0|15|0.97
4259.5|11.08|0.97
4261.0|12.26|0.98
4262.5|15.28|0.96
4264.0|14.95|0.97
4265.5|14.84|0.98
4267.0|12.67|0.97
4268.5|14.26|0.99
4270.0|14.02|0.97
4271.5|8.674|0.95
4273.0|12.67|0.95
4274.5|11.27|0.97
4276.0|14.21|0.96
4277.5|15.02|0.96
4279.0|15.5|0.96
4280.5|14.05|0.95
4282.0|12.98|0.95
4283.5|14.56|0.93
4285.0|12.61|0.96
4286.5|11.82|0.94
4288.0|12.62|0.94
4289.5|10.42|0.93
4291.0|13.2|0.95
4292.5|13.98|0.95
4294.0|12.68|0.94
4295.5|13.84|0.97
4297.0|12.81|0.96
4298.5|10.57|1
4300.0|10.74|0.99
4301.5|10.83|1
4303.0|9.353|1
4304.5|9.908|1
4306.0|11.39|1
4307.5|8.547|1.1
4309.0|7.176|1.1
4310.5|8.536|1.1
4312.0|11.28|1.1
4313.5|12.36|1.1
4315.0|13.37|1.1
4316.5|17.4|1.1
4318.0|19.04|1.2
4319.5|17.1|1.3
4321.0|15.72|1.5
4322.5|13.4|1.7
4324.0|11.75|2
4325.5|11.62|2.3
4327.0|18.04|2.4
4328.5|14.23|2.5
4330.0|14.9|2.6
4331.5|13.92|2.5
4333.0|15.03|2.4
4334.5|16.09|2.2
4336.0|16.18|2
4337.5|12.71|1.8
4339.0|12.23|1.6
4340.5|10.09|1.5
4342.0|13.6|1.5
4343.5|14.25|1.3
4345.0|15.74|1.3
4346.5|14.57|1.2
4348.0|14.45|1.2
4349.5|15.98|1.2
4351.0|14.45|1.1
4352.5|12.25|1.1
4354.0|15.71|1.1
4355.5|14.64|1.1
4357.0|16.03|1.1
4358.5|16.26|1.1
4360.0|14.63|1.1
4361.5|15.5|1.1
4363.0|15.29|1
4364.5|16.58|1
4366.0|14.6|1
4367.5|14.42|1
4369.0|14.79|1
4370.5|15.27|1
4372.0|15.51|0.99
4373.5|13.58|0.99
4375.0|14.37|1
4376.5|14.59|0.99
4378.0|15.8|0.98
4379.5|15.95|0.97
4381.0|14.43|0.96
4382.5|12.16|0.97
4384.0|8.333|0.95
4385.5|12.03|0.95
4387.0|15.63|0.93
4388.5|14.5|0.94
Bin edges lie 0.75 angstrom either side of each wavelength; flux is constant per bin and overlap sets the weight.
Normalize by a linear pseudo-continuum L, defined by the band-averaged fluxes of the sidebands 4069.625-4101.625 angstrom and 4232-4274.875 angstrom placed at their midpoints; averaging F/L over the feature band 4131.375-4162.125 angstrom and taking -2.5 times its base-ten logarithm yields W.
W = -0.06 mag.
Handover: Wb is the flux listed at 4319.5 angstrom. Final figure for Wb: 17.1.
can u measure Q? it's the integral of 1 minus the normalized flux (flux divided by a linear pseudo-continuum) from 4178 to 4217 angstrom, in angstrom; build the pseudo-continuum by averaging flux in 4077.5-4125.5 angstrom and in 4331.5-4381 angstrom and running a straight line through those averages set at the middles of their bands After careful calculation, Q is 1.2 angstrom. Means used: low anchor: 14.4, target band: 14.1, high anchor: 14.7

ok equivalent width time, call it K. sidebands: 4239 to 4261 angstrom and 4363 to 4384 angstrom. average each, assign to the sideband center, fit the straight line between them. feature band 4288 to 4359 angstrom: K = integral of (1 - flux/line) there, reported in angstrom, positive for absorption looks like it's 4.9 angstrom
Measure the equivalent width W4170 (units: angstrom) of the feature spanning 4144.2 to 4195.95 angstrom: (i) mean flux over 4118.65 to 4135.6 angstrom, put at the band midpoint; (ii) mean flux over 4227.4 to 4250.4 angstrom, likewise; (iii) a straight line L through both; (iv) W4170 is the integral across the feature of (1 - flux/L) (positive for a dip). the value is -1.2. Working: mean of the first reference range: 14.1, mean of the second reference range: 14.1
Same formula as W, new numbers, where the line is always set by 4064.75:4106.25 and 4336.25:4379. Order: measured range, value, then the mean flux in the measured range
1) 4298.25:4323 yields 0.189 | 12.2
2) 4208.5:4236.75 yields 0.043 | 13.7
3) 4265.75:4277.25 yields 0.133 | 12.7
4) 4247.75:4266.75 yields 0.044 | 13.8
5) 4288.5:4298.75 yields 0.149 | 12.6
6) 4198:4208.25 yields 0.019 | 14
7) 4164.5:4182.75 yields 0.003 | 14.1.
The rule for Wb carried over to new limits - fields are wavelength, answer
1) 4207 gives 15.15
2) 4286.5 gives 11.82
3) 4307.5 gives 8.547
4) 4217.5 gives 14.75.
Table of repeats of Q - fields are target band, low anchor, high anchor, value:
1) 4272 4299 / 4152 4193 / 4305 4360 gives 1.9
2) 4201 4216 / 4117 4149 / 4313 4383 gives 0.7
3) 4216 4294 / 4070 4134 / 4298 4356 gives 0.1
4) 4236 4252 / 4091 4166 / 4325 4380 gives 0.4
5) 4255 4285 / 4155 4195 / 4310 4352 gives 1.5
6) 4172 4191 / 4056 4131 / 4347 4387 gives 0.5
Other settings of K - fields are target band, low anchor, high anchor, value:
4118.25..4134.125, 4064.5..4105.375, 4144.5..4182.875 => 0.15 angstrom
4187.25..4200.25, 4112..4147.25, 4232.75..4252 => 0.22 angstrom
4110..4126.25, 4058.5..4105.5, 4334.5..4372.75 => -1.36 angstrom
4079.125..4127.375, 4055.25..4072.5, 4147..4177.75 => -1.37 angstrom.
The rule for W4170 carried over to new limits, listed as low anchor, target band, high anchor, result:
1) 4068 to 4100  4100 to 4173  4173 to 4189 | -1.5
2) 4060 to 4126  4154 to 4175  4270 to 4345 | -1.0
